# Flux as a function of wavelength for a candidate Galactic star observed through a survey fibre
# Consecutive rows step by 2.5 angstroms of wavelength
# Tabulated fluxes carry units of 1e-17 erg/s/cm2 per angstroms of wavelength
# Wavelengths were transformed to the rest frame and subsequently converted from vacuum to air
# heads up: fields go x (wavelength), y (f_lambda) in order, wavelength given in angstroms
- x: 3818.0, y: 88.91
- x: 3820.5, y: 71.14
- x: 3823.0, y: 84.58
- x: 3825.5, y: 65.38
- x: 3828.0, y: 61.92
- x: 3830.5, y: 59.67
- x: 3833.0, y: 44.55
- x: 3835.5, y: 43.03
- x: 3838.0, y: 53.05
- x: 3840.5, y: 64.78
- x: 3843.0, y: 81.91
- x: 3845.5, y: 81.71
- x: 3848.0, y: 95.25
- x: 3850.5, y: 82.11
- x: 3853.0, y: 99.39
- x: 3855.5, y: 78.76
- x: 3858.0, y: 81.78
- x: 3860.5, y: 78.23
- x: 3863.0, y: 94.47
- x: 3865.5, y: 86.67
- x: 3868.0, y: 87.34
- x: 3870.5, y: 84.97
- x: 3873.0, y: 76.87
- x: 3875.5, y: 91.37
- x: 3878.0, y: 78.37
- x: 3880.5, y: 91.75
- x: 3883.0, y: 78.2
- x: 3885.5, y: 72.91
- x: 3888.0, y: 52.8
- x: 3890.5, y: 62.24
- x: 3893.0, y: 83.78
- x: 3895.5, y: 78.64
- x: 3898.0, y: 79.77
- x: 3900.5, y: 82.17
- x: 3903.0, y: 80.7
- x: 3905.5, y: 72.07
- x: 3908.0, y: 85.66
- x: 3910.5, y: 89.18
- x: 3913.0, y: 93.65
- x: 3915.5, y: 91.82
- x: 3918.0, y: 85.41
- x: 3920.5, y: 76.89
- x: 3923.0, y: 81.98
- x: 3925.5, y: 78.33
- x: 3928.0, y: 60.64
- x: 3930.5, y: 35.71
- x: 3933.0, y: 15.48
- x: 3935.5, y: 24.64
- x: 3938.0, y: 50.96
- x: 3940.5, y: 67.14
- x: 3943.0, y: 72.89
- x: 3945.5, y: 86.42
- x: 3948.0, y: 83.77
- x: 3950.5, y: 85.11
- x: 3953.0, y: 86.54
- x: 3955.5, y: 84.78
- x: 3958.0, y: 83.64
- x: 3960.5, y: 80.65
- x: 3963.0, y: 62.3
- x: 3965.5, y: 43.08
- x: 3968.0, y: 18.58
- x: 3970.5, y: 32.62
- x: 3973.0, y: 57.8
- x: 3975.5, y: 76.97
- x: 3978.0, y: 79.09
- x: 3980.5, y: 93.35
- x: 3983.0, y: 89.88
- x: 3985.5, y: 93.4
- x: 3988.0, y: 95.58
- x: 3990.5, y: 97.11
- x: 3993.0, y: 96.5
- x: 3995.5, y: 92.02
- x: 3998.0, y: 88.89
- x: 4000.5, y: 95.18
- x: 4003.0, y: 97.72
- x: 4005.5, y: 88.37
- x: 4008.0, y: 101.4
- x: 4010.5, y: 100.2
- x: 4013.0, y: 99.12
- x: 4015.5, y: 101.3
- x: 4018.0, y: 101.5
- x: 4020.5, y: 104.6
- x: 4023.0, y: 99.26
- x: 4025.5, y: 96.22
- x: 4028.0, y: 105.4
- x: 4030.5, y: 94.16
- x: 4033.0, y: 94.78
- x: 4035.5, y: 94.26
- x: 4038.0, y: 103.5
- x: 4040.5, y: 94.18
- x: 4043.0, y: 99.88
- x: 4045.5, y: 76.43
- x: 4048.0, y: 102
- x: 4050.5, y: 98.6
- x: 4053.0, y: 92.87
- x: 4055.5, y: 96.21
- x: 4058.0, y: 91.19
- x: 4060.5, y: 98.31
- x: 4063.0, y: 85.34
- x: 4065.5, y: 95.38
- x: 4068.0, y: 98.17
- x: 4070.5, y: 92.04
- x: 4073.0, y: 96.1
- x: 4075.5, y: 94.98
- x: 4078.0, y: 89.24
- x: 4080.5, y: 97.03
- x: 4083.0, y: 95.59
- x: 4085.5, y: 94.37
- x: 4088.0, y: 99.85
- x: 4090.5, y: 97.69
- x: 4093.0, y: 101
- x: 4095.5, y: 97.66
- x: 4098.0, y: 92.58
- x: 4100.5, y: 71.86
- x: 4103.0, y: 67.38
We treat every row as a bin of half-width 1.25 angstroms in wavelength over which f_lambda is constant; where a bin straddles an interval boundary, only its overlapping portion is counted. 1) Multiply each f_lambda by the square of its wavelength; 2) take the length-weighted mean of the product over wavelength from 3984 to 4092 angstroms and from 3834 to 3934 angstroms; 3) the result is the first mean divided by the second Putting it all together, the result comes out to 1.35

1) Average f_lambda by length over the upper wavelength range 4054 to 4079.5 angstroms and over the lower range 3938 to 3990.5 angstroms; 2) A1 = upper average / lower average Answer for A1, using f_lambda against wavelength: 1.27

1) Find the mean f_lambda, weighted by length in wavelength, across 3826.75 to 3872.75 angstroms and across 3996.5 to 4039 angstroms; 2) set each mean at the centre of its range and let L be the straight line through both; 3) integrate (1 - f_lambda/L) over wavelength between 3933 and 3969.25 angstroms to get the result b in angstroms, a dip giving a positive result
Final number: 9.9 angstroms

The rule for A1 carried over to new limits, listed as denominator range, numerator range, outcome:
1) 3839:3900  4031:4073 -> 1.17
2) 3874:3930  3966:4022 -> 1.09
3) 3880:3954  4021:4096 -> 1.32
